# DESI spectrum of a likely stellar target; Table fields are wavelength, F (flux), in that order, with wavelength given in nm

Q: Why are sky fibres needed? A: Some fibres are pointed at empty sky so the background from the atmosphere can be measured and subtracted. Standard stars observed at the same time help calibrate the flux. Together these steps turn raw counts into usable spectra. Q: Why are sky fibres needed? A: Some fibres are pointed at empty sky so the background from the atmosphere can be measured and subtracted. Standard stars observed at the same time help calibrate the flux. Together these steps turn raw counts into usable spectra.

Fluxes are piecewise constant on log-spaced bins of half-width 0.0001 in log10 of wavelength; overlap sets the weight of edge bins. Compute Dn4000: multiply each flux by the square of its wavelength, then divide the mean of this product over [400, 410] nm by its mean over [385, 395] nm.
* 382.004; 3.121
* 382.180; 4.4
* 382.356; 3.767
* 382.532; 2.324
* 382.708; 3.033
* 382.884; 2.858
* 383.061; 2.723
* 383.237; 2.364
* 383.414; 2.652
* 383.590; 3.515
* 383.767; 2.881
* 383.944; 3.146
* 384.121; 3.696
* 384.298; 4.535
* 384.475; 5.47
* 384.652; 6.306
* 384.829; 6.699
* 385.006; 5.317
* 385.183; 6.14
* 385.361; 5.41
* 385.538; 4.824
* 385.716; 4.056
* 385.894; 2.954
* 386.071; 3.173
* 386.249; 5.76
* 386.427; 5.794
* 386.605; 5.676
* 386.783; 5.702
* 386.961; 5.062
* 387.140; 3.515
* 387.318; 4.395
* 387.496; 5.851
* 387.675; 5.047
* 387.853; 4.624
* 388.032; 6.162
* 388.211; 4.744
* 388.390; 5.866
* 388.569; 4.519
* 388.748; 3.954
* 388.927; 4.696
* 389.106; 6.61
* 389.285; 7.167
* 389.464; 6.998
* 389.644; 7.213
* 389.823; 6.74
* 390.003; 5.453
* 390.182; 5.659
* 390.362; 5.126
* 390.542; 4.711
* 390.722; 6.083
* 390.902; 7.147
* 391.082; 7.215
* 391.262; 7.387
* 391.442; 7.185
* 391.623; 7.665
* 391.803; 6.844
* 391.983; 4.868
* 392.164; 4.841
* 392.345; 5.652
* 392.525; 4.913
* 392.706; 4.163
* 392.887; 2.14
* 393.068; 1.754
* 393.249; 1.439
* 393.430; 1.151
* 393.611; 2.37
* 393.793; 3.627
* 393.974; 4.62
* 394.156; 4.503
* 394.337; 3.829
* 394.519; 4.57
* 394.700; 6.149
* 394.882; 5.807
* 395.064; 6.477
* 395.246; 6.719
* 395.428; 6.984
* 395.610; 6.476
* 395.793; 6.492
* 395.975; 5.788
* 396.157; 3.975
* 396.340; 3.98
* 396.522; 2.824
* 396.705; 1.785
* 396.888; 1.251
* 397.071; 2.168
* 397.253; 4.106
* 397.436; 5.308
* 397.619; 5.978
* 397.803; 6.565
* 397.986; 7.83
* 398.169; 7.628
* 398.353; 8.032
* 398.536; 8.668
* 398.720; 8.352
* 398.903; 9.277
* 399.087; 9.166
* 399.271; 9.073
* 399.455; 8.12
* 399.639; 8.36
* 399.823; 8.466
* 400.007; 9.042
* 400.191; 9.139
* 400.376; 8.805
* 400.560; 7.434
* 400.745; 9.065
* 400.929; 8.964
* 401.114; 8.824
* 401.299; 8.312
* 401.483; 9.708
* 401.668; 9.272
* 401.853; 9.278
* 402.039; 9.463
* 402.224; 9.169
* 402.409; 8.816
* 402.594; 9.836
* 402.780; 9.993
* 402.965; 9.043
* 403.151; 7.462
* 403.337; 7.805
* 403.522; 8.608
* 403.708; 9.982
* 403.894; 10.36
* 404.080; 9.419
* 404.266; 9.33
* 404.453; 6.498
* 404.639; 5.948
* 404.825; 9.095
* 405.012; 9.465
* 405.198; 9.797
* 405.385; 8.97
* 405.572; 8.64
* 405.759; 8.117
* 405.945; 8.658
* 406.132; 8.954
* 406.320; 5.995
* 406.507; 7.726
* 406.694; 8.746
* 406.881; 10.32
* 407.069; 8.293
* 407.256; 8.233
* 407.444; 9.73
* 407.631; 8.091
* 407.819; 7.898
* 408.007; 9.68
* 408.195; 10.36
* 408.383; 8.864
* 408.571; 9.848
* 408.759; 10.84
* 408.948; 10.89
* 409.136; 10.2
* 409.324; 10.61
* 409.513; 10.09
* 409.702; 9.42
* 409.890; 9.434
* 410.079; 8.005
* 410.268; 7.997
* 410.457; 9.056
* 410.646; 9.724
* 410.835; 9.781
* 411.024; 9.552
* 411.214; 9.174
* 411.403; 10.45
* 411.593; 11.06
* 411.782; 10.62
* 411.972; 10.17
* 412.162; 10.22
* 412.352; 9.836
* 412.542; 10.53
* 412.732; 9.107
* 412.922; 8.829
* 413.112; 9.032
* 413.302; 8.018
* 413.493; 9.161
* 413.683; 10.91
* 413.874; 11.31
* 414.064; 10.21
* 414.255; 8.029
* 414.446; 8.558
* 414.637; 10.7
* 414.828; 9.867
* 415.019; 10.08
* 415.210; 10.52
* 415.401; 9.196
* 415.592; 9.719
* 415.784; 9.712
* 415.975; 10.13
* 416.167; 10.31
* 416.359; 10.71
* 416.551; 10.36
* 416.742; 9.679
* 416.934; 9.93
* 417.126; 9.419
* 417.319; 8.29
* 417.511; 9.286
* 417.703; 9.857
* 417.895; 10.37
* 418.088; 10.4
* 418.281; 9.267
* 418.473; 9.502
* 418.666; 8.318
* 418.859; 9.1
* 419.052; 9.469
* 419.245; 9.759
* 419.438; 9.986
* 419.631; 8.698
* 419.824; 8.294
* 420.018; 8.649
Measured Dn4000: 1.91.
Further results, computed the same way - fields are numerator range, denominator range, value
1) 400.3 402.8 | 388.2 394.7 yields 1.87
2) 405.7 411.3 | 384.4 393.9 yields 1.96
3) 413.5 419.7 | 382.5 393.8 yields 2.32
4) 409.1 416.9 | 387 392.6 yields 1.90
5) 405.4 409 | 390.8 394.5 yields 2.06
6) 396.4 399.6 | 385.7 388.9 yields 1.37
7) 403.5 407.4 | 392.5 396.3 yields 2.04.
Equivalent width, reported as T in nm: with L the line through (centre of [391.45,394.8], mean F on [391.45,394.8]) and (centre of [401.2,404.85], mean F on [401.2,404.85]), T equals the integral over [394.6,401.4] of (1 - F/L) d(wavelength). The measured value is -0.23 nm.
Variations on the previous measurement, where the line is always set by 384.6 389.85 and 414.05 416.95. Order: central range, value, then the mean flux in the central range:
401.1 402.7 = -0.319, 9.21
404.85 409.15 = -0.273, 9.04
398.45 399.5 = -0.231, 8.8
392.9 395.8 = 0.927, 4.44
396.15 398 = 0.779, 4.02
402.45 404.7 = -0.224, 8.73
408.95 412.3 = -0.260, 9.77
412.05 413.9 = -0.038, 9.64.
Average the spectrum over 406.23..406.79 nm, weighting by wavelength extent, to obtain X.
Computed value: 7.52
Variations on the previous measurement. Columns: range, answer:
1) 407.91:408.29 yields 10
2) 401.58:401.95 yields 9.25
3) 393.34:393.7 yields 1.76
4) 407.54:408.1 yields 8.55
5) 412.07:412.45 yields 10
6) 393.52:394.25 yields 3.78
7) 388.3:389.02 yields 4.77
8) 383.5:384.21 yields 3.31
